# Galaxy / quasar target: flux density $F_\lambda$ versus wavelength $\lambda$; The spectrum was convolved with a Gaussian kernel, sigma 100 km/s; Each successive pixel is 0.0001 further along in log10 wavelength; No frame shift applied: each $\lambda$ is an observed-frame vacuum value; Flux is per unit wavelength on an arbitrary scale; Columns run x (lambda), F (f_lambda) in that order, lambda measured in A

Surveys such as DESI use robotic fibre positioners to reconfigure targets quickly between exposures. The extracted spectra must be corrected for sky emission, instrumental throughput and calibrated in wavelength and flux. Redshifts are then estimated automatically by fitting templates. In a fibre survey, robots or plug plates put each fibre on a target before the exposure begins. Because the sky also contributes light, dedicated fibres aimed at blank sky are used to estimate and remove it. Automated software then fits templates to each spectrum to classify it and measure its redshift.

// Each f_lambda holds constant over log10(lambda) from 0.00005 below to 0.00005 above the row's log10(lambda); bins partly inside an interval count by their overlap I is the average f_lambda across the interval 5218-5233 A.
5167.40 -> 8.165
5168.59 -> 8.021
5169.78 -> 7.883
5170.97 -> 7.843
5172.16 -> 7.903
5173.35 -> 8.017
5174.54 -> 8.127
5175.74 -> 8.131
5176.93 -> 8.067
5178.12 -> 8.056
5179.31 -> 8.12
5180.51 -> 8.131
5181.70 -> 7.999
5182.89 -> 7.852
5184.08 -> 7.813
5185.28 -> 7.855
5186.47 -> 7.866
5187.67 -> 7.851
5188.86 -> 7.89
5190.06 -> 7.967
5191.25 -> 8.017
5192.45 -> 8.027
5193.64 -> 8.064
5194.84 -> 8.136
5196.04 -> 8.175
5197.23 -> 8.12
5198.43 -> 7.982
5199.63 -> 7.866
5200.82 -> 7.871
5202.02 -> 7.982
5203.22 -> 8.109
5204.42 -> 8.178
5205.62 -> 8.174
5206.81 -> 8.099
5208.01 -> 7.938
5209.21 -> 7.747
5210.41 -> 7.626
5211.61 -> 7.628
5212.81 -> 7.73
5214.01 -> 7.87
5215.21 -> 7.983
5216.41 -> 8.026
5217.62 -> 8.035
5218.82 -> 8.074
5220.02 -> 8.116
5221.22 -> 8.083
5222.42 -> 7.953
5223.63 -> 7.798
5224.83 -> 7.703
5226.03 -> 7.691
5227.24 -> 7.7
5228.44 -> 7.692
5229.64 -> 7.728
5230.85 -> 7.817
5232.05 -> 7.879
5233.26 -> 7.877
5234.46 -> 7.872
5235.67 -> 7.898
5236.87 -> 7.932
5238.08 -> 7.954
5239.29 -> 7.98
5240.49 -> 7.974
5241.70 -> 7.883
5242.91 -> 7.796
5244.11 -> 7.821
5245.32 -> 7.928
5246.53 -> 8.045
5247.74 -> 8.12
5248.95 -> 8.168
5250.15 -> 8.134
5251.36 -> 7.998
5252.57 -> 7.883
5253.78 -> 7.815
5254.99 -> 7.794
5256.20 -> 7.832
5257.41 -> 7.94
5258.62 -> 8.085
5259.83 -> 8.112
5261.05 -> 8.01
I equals 7.86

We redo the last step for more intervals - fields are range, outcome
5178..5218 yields 7.96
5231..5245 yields 7.9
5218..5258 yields 7.91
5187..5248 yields 7.93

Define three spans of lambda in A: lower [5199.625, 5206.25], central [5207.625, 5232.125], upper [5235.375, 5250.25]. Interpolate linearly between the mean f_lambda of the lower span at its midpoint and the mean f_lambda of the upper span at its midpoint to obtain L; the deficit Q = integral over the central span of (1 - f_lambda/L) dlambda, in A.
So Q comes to 0.5 A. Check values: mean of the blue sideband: 8.06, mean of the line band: 7.85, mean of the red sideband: 7.97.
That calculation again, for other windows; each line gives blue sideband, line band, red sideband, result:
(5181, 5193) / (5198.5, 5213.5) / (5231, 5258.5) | 0.0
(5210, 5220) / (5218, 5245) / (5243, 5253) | 0.2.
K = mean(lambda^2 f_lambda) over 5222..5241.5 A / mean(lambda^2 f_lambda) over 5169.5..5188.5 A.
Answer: 1.00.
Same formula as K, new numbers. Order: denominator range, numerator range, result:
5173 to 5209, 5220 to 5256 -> 1.00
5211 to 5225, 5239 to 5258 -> 1.01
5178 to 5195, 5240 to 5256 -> 1.02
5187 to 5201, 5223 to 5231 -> 0.98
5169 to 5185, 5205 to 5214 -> 1.00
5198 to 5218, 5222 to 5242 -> 1.00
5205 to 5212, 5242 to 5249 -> 1.02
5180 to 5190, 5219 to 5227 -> 1.01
